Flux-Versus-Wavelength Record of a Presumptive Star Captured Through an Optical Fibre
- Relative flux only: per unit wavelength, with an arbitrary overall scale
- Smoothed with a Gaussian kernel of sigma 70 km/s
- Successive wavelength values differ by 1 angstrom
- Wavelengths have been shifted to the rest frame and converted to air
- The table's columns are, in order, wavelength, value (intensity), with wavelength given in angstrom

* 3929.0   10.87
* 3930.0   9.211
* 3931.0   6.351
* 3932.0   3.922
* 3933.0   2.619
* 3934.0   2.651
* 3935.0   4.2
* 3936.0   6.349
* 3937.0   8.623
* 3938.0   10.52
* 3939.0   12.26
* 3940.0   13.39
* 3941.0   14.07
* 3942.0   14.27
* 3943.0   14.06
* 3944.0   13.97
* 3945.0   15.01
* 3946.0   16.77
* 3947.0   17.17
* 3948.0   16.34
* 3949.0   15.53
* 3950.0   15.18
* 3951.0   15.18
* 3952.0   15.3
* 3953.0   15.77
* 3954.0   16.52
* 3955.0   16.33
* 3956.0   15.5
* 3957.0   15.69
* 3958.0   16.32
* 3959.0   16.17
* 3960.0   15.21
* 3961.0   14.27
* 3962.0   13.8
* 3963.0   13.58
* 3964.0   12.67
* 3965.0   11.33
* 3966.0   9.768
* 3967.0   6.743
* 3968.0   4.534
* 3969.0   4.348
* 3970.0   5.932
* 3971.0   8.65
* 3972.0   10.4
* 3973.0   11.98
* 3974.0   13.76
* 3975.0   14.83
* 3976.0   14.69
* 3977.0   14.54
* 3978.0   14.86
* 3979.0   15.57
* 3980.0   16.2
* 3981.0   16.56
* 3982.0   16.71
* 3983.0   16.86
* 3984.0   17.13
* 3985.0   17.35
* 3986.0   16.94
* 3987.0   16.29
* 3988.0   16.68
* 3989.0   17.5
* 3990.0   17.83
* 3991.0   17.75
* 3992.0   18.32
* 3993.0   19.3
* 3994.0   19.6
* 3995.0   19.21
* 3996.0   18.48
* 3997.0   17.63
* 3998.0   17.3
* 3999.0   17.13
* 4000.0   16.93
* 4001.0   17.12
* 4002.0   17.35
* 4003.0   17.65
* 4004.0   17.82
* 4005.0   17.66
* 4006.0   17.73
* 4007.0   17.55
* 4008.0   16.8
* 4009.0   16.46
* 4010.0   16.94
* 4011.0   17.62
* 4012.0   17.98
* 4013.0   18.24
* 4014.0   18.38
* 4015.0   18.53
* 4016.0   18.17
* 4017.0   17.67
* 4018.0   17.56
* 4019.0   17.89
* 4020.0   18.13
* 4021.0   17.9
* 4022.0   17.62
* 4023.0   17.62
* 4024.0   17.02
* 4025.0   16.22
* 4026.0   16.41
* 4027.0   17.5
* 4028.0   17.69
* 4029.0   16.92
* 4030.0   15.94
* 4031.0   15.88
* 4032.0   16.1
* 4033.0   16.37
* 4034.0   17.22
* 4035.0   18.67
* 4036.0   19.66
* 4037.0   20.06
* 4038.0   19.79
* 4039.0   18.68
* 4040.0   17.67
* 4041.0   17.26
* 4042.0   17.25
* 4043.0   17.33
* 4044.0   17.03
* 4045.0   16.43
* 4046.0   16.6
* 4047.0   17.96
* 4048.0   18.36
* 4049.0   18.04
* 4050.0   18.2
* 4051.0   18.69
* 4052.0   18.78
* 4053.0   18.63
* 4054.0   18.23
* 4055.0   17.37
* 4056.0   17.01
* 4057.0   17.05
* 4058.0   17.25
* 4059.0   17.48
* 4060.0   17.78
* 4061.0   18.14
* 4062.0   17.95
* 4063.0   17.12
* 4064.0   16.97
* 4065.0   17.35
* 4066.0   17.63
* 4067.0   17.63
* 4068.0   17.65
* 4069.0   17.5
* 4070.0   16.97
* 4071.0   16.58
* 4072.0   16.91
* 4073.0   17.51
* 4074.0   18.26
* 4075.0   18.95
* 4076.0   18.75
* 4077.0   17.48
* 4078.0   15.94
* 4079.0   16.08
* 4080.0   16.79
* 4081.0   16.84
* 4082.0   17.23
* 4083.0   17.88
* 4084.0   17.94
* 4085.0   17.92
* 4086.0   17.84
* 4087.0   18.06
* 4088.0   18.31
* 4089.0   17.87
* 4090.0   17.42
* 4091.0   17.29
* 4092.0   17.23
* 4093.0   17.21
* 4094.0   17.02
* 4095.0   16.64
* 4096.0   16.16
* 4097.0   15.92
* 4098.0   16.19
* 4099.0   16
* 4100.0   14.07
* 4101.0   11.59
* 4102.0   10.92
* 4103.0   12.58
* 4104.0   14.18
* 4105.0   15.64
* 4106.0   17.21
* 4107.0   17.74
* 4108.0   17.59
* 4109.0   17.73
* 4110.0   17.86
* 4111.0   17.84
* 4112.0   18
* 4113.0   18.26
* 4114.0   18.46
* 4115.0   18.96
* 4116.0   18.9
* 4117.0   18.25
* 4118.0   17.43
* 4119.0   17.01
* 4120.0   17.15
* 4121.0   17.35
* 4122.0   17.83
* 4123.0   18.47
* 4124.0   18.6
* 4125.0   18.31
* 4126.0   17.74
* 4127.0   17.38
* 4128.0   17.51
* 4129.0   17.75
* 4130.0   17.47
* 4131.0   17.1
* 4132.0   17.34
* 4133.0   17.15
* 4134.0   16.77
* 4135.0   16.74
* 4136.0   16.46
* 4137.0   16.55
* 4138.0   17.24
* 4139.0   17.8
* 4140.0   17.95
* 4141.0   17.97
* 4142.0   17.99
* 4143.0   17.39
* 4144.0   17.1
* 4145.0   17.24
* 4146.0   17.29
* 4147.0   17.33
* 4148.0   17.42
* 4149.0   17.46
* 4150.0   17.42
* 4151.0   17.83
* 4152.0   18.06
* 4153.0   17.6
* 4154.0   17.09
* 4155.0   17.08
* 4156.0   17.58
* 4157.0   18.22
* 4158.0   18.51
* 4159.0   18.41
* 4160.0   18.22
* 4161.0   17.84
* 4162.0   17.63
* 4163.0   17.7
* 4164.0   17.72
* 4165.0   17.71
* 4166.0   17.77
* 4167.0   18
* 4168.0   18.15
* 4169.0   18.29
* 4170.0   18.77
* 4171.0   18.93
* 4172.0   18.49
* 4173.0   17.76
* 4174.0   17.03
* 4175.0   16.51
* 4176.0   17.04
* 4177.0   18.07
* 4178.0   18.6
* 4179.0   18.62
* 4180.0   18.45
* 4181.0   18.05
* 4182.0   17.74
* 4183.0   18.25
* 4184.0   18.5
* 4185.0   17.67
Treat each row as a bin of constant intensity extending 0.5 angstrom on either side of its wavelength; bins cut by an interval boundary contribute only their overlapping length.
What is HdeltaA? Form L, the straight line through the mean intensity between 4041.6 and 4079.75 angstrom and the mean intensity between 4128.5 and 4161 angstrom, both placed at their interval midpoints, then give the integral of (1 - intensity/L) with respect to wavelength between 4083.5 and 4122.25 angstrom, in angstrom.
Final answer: 1.5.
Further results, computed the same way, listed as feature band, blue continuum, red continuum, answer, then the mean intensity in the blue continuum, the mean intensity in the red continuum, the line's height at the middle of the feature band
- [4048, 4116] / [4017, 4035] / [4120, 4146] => 0.57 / 17.1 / 17.5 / 17.3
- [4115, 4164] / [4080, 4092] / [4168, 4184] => 0.75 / 17.6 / 18.1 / 17.9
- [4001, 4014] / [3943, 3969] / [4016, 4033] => -0.91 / 14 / 17.1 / 16.4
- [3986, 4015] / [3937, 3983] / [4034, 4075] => -4.35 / 13.6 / 17.8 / 15.4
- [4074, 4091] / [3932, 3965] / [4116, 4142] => -1.24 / 13.1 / 17.5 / 16.4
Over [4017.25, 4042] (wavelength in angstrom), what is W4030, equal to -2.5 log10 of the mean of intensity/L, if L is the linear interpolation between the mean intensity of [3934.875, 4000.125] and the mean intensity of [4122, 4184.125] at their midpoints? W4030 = -0.134 mag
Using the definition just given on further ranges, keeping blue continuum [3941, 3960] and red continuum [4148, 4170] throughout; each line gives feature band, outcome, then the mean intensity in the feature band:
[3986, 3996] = -0.13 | 18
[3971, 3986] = 0.07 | 14.9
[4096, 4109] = 0.14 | 15.1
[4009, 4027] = -0.08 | 17.6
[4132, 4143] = 0.02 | 17.3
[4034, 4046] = -0.10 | 18.1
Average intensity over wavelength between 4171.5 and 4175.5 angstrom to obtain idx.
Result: 17.4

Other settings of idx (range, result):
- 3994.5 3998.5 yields 18.2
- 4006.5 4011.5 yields 17.1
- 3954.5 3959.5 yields 16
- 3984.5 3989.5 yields 17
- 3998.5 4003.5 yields 17.2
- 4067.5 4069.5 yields 17.6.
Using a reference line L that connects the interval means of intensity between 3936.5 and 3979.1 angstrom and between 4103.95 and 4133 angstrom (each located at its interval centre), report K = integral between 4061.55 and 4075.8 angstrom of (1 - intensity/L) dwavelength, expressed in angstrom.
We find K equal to -1.1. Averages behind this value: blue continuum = 13.3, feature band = 17.5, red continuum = 17.7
